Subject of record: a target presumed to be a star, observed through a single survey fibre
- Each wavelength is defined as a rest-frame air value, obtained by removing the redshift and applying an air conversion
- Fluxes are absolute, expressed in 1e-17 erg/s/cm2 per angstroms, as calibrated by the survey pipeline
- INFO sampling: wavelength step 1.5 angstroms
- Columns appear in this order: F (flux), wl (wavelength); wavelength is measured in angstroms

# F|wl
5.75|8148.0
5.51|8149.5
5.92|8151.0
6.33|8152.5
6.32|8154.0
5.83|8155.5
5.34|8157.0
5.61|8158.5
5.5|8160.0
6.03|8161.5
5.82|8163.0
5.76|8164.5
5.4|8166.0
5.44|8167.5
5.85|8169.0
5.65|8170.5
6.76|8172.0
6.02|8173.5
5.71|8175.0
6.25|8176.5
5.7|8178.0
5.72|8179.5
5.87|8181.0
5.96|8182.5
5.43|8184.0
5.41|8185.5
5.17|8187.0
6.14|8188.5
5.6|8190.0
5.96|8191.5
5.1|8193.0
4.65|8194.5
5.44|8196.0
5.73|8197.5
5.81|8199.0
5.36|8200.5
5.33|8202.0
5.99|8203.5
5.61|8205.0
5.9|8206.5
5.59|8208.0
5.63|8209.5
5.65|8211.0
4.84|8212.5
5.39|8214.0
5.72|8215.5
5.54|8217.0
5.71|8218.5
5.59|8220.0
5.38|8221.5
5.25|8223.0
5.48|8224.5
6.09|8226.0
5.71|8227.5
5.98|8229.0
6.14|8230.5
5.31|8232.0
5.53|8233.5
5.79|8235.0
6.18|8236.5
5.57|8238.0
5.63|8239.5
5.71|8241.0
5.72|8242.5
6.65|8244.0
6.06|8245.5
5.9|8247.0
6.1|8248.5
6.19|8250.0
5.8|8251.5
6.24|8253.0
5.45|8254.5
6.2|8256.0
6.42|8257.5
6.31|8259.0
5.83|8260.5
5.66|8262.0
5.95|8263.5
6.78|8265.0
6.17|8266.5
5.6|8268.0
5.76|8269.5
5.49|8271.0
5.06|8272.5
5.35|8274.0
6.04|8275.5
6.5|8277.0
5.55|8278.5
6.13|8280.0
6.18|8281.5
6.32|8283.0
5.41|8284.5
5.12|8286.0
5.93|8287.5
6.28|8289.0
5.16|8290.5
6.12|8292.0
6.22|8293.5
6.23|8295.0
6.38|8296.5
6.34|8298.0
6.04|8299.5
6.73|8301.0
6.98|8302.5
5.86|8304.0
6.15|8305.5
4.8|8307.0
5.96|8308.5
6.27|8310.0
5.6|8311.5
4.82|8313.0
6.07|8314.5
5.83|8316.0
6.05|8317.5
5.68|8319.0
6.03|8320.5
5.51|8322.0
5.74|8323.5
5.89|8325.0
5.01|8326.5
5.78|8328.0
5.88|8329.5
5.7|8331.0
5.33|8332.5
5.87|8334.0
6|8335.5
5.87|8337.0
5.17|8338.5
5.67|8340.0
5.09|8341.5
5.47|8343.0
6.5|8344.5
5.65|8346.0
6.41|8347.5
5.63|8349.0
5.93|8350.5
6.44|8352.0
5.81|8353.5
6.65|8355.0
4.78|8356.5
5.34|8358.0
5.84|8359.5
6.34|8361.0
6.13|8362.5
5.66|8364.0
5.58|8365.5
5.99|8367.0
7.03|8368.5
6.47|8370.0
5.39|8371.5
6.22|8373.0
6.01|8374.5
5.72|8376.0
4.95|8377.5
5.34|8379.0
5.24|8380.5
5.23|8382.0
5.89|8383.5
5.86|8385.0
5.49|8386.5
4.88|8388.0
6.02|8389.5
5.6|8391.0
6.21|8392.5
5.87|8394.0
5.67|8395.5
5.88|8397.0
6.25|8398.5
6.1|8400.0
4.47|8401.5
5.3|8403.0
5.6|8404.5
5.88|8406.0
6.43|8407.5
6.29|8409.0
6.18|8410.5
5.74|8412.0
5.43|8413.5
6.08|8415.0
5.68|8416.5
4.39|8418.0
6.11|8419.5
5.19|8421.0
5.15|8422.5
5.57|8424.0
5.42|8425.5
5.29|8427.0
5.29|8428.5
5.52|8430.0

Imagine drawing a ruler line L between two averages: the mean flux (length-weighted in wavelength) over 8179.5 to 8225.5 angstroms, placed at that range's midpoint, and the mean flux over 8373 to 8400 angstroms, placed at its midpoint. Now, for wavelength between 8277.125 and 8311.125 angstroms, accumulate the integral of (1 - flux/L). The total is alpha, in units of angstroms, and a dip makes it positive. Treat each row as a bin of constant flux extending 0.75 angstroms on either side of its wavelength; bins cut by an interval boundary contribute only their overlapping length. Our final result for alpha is -2.4 angstroms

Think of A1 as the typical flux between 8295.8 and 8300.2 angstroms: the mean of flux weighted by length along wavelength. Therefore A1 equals 6.25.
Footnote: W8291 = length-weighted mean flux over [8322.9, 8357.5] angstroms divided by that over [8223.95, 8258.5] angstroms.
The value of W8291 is 0.97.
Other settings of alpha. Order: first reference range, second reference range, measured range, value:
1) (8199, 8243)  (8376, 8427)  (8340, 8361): -0.8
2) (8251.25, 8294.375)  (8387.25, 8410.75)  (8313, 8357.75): 0.7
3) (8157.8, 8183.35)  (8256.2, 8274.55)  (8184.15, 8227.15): 2.3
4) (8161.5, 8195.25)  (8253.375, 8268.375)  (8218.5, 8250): 0.8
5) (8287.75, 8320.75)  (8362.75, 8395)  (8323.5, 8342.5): 0.9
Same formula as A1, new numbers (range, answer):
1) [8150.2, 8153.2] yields 6.11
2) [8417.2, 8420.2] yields 5.24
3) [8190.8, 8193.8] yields 5.51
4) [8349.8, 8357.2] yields 5.93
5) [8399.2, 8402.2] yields 5.31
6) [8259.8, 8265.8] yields 6.06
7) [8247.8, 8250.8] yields 6.14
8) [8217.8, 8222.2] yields 5.56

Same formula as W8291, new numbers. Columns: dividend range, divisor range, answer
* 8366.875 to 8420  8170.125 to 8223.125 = 1.02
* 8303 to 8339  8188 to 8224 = 1.03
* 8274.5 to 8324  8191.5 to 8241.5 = 1.06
